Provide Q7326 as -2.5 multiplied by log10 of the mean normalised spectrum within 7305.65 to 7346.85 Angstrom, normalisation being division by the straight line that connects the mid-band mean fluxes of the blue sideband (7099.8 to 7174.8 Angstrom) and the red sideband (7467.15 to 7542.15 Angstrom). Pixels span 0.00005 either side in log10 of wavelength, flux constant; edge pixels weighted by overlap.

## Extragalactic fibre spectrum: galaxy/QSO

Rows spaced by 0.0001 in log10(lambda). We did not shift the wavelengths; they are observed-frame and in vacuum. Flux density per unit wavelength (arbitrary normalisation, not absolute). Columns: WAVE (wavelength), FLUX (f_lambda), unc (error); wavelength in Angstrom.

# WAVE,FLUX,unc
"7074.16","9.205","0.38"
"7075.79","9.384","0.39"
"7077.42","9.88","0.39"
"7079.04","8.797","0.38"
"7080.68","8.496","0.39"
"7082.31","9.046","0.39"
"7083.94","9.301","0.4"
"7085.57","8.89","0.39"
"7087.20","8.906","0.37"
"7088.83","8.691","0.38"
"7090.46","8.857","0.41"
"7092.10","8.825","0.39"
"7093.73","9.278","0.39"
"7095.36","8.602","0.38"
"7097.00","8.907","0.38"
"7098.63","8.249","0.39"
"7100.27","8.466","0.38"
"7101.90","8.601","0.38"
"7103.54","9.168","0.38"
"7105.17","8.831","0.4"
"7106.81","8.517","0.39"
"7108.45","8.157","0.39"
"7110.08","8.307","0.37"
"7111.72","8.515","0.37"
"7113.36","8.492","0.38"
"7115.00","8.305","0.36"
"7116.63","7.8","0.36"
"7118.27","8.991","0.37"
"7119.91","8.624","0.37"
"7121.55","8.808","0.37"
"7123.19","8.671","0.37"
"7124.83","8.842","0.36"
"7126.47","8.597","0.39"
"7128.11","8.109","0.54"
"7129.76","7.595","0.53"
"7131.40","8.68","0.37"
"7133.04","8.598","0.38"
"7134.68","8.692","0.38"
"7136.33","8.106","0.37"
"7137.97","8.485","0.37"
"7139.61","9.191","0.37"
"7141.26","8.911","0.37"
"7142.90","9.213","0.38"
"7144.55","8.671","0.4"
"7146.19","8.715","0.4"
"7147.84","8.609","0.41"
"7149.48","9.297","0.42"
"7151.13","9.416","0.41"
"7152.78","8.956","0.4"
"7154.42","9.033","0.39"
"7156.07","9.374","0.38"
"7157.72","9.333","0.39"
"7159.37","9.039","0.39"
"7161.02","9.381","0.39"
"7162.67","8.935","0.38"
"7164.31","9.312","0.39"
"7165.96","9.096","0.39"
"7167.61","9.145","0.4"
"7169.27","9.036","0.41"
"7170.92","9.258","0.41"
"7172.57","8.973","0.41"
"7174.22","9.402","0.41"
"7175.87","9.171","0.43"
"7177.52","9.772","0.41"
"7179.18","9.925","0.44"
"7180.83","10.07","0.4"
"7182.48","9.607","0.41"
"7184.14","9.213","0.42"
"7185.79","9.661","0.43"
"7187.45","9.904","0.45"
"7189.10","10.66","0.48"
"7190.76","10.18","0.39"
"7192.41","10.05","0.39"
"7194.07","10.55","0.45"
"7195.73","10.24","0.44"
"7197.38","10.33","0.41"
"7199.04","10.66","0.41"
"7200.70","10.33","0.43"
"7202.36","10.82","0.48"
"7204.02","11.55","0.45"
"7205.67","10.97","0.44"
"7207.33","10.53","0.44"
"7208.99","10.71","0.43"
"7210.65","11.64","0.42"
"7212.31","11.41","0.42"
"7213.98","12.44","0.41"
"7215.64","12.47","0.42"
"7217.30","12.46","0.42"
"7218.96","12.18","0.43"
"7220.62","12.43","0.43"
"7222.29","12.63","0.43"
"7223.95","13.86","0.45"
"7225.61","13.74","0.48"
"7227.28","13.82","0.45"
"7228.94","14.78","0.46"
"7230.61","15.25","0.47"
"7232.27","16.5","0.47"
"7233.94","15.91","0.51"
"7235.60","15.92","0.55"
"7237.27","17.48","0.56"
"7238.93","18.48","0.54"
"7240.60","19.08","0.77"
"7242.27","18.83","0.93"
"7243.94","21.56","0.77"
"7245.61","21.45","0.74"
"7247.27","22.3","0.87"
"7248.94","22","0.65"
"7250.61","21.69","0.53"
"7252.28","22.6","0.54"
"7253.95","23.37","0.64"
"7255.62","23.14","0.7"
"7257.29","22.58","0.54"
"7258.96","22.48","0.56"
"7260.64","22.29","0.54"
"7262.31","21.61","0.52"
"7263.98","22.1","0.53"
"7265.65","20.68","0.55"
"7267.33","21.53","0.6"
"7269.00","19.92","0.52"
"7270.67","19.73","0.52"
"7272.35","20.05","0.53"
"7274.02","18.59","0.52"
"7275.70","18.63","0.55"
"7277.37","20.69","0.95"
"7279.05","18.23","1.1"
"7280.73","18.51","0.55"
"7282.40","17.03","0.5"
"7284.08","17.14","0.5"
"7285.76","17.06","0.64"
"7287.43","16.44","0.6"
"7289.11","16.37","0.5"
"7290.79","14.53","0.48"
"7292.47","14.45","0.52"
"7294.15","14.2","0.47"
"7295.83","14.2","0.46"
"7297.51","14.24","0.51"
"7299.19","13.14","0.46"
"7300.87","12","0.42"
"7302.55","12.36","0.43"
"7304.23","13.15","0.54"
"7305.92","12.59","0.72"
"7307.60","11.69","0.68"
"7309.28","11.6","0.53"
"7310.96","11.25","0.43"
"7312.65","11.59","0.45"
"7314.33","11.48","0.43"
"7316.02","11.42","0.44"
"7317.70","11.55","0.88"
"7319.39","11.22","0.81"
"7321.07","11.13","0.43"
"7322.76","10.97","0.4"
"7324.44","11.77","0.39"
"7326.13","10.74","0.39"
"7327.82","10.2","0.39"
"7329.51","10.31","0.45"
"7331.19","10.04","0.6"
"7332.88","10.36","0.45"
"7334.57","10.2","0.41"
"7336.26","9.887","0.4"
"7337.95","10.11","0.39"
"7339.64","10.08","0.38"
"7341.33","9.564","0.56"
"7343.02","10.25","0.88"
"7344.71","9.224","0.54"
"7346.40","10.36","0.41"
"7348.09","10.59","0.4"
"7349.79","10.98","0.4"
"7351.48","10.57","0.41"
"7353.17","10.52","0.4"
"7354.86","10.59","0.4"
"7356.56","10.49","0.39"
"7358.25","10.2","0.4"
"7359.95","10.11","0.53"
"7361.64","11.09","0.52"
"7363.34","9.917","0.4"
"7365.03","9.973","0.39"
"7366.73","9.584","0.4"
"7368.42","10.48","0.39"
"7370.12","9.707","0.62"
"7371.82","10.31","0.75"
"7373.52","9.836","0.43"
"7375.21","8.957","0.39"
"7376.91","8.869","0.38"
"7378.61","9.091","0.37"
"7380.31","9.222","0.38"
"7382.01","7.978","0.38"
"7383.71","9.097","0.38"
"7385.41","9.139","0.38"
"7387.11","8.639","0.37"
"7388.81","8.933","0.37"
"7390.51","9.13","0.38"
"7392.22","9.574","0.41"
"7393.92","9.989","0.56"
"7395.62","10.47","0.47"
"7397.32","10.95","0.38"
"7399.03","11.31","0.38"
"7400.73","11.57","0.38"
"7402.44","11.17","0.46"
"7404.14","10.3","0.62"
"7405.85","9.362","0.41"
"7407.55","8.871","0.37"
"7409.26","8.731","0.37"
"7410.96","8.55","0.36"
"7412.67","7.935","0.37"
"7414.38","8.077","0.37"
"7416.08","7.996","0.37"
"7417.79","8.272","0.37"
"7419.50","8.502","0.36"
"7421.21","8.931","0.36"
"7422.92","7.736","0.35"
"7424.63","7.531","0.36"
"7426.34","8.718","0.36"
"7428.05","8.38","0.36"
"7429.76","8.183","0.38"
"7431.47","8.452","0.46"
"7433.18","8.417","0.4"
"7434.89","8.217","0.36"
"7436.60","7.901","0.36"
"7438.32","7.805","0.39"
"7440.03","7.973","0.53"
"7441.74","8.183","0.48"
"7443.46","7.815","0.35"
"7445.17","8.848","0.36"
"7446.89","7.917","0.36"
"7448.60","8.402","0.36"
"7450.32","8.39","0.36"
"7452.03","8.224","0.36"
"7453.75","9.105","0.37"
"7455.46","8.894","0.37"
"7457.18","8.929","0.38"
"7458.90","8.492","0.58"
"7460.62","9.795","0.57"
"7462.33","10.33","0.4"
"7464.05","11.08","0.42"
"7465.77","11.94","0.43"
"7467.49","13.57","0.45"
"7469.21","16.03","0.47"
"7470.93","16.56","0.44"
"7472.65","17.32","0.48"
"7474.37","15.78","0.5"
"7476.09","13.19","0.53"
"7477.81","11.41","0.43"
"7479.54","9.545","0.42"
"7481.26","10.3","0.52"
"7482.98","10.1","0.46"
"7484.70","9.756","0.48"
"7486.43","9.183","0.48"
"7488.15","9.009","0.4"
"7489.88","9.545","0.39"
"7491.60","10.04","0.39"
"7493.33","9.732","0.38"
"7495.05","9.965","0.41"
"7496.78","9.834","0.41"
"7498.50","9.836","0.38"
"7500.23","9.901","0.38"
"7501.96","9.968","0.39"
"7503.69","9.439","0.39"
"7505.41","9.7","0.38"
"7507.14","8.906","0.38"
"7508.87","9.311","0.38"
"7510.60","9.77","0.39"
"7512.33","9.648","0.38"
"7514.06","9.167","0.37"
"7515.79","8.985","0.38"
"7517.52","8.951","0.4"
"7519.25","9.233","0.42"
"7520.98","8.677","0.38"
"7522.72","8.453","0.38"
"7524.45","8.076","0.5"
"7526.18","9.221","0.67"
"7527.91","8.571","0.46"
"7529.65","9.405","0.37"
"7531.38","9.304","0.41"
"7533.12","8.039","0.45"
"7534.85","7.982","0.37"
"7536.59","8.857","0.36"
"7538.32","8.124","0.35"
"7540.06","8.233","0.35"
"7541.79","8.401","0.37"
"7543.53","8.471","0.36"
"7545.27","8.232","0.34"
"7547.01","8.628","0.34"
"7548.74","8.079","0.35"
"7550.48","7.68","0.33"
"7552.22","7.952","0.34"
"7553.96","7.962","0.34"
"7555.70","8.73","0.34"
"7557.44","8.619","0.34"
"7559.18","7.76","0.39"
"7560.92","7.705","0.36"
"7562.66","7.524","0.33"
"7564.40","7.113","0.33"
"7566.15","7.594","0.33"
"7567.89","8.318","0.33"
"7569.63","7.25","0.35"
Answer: -0.14 mag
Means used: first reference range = 8.79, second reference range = 10.1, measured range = 10.8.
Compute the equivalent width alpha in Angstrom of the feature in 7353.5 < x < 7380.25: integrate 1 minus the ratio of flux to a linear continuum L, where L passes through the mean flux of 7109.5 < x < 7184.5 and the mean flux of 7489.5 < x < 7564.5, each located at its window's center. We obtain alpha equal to -3.2 Angstrom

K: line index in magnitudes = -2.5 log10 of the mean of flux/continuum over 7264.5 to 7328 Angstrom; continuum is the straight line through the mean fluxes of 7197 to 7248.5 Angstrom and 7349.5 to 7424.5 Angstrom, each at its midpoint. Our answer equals -0.204 mag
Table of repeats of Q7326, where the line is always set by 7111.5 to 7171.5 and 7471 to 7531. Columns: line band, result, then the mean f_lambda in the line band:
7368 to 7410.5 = 0.004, 9.65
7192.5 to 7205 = -0.178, 10.6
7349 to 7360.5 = -0.102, 10.5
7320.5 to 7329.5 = -0.153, 10.9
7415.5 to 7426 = 0.194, 8.19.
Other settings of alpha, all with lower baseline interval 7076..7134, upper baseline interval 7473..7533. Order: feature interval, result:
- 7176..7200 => -3.0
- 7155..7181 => -1.3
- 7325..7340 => -1.5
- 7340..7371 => -2.8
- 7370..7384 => 0.3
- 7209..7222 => -4.5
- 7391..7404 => -1.6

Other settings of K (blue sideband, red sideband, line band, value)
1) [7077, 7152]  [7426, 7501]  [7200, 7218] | -0.248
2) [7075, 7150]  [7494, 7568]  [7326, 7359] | -0.177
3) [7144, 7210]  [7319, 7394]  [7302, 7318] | -0.195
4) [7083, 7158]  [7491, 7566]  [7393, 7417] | -0.106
